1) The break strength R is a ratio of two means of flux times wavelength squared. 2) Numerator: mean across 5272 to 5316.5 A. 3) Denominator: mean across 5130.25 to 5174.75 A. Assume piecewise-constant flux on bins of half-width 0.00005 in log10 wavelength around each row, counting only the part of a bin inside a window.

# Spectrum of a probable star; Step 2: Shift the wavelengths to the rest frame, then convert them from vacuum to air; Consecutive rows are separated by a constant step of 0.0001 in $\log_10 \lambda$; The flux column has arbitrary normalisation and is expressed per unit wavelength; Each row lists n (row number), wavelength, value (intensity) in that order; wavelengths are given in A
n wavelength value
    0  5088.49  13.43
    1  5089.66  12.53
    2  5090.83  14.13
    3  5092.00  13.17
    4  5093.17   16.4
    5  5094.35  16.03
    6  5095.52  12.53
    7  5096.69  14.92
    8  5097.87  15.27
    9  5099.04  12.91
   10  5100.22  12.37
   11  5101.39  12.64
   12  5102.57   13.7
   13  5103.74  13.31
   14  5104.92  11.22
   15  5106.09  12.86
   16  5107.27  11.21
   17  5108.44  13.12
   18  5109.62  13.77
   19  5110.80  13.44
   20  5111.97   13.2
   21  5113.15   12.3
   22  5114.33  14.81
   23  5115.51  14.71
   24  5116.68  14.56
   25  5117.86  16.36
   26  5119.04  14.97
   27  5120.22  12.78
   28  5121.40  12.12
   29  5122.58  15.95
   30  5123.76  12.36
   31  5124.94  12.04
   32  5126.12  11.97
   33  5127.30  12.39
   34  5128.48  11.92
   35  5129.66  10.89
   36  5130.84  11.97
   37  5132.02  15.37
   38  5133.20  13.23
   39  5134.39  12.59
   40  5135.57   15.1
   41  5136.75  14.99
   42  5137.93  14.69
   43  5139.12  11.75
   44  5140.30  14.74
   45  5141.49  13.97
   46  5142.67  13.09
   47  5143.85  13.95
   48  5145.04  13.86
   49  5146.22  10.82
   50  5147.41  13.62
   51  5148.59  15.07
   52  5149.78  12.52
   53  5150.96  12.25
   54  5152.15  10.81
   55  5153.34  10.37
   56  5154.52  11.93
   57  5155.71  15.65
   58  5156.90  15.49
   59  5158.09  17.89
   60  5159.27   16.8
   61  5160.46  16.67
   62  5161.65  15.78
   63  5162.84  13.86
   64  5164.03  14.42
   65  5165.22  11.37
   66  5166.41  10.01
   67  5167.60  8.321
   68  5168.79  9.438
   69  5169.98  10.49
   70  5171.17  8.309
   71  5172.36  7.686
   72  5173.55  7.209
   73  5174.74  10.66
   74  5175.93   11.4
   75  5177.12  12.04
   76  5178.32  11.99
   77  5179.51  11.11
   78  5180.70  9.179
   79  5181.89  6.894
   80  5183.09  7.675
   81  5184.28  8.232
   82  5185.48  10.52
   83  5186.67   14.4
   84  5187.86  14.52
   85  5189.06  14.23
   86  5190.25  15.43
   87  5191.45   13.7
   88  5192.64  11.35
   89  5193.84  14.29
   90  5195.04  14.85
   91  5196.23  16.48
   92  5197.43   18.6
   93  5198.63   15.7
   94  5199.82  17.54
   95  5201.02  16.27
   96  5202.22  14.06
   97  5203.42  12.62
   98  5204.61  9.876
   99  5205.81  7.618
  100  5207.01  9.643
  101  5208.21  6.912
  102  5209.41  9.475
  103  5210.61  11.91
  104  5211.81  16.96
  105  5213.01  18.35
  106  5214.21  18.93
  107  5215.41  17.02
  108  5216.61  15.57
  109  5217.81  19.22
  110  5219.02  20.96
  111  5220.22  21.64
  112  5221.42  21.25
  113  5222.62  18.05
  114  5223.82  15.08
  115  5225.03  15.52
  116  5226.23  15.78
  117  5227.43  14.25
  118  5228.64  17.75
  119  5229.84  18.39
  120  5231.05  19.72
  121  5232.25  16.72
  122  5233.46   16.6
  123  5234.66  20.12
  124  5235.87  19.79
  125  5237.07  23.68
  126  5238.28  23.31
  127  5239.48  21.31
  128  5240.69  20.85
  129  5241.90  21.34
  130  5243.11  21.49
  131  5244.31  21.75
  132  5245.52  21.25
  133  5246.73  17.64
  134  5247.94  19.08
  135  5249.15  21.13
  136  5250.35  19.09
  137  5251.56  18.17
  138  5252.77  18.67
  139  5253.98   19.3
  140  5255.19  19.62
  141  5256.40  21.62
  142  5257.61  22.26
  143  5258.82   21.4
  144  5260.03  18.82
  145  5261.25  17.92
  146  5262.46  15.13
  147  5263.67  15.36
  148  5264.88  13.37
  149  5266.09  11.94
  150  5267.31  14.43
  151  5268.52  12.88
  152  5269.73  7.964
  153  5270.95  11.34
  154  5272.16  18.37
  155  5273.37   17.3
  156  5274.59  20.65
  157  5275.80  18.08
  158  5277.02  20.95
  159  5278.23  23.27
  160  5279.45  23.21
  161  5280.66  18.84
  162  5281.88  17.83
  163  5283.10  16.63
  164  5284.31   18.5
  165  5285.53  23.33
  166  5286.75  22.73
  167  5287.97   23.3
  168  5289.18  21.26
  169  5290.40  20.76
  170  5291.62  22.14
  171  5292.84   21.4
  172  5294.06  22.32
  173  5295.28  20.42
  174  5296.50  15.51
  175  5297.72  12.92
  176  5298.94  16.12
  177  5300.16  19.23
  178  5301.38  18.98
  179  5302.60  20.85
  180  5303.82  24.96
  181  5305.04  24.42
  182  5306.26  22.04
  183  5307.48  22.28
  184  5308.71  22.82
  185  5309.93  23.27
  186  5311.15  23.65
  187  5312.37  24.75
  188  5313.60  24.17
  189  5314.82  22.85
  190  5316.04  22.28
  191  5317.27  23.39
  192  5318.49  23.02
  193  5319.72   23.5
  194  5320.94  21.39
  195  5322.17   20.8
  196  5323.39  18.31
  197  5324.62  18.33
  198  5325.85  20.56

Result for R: 1.72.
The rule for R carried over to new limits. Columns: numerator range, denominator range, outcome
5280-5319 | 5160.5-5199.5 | 1.85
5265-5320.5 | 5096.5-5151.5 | 1.60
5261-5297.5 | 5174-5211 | 1.54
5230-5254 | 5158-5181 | 1.77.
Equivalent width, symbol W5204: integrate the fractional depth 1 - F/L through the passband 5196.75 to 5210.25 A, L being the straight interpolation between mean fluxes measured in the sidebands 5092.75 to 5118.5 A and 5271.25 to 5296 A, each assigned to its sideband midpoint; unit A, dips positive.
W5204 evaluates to 3.7 A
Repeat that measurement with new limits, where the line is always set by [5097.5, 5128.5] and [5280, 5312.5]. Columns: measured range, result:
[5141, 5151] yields 0.9 A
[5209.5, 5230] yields 0.5 A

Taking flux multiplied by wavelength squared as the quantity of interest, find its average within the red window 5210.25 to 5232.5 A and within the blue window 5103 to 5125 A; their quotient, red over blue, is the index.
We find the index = 1.4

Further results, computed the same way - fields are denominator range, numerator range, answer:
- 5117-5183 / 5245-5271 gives 1.44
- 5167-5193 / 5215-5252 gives 1.83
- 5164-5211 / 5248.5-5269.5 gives 1.55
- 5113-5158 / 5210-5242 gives 1.43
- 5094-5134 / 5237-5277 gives 1.46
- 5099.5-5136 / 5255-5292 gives 1.48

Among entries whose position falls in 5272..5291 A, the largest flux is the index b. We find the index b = 23.33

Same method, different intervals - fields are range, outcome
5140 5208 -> 18.6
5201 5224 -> 21.64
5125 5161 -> 17.89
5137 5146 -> 14.74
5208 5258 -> 23.68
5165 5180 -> 12.04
